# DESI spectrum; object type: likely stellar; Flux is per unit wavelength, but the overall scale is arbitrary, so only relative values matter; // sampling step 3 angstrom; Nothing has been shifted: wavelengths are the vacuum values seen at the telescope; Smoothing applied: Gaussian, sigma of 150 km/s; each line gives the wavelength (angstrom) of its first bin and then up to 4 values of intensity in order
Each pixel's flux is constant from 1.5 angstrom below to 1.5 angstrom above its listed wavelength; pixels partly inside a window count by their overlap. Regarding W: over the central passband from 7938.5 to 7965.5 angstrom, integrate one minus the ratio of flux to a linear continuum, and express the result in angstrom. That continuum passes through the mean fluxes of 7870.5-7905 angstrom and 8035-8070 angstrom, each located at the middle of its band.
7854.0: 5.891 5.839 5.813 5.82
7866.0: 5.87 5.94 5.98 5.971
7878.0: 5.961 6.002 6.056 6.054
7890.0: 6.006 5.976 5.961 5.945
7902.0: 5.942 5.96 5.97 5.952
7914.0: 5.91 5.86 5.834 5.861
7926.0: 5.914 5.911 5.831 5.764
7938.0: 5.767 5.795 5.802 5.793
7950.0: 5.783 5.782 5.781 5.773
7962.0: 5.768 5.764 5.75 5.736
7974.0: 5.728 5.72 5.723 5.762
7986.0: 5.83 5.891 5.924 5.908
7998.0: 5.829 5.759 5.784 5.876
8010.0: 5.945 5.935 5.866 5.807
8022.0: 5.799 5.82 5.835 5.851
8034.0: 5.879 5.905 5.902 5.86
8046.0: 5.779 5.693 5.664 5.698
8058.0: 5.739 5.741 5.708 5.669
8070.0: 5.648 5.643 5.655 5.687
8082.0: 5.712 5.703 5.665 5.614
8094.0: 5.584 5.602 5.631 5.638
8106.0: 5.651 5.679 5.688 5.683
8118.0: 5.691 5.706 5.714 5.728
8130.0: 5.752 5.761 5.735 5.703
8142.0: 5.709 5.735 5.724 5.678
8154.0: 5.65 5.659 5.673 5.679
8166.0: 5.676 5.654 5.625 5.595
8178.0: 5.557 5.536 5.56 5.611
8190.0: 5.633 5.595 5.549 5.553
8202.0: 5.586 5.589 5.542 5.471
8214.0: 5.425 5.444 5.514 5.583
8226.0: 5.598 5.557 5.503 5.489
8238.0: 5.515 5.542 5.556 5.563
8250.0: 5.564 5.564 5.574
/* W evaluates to 0.52 angstrom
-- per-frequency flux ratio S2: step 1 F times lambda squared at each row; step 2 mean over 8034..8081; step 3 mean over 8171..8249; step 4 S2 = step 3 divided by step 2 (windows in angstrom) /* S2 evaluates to 1.0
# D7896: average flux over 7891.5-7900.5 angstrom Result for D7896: 5.96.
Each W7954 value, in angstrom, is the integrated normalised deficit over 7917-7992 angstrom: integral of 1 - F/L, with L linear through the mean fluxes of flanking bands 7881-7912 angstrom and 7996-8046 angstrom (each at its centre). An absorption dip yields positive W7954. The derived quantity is 1.6 angstrom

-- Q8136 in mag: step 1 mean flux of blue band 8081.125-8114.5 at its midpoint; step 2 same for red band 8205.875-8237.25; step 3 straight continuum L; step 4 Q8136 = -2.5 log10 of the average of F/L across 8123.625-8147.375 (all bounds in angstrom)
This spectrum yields -0.02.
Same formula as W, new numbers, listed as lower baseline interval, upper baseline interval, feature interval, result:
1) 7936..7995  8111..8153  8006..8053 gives -0.7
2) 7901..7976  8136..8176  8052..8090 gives 0.3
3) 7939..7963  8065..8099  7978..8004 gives -0.4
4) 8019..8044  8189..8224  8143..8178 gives -0.3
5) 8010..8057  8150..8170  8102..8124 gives 0.2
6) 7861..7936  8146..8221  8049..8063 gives 0.1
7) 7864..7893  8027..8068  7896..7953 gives 0.6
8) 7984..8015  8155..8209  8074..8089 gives 0.2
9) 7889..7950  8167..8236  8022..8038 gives -0.3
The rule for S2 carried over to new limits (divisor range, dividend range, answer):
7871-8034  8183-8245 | 1.01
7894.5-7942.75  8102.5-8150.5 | 1.02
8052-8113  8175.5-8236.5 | 1.01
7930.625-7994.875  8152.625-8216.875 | 1.02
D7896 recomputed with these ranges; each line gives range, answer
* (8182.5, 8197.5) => 5.59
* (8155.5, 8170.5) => 5.67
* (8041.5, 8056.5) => 5.74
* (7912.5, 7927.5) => 5.88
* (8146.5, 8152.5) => 5.7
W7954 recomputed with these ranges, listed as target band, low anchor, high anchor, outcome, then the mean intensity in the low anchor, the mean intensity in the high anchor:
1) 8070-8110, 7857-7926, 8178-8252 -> 0.3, 5.94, 5.55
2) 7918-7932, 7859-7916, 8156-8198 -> 0.1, 5.95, 5.61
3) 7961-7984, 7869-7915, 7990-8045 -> 0.6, 5.98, 5.86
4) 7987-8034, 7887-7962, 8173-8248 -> -0.7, 5.87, 5.55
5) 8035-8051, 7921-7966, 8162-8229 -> -0.3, 5.81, 5.57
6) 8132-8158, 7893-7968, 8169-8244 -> -0.4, 5.85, 5.55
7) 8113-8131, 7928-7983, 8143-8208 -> -0.2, 5.77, 5.62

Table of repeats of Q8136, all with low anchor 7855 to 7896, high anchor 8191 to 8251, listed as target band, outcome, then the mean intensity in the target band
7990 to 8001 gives -0.012 mag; 5.87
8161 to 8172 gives -0.012 mag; 5.66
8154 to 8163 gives -0.010 mag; 5.67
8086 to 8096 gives 0.013 mag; 5.62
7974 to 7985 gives 0.016 mag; 5.74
